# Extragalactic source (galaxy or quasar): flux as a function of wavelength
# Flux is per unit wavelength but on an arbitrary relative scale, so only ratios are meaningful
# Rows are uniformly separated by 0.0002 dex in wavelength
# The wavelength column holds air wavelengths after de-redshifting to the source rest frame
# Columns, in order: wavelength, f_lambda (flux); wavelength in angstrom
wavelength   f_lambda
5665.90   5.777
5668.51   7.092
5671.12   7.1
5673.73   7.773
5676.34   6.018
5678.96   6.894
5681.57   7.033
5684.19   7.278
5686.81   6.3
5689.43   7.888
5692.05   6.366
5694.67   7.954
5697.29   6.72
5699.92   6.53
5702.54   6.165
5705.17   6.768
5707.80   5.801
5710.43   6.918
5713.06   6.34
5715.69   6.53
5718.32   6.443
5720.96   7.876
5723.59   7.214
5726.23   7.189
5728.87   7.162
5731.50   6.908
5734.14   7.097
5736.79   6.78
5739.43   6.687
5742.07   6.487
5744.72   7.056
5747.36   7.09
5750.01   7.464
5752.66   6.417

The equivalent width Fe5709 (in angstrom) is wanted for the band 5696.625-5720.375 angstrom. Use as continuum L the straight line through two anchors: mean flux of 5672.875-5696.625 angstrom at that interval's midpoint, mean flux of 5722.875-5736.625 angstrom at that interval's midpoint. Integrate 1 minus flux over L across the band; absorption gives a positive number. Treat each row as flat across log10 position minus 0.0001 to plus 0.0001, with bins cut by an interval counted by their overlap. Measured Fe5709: 1.86 angstrom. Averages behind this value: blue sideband 7.03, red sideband 7.08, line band 6.5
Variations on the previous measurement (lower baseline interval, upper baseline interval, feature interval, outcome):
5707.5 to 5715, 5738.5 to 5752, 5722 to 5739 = -0.8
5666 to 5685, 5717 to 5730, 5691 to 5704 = 0.5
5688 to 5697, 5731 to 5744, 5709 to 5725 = 0.3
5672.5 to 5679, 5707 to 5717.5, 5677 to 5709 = -0.6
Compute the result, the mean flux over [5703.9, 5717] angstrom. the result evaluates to 6.47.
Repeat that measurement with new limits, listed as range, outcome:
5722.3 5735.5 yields 7.11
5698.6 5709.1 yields 6.31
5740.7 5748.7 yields 6.88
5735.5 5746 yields 6.75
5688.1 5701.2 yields 7.09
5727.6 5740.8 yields 6.93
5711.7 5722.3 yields 6.8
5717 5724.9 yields 7.18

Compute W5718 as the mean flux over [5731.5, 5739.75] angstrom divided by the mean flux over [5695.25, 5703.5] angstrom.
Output 1.0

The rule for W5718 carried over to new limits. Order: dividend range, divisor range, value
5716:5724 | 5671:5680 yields 1.02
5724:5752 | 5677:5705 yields 1.01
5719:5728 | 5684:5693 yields 1.06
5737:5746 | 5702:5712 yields 1.05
